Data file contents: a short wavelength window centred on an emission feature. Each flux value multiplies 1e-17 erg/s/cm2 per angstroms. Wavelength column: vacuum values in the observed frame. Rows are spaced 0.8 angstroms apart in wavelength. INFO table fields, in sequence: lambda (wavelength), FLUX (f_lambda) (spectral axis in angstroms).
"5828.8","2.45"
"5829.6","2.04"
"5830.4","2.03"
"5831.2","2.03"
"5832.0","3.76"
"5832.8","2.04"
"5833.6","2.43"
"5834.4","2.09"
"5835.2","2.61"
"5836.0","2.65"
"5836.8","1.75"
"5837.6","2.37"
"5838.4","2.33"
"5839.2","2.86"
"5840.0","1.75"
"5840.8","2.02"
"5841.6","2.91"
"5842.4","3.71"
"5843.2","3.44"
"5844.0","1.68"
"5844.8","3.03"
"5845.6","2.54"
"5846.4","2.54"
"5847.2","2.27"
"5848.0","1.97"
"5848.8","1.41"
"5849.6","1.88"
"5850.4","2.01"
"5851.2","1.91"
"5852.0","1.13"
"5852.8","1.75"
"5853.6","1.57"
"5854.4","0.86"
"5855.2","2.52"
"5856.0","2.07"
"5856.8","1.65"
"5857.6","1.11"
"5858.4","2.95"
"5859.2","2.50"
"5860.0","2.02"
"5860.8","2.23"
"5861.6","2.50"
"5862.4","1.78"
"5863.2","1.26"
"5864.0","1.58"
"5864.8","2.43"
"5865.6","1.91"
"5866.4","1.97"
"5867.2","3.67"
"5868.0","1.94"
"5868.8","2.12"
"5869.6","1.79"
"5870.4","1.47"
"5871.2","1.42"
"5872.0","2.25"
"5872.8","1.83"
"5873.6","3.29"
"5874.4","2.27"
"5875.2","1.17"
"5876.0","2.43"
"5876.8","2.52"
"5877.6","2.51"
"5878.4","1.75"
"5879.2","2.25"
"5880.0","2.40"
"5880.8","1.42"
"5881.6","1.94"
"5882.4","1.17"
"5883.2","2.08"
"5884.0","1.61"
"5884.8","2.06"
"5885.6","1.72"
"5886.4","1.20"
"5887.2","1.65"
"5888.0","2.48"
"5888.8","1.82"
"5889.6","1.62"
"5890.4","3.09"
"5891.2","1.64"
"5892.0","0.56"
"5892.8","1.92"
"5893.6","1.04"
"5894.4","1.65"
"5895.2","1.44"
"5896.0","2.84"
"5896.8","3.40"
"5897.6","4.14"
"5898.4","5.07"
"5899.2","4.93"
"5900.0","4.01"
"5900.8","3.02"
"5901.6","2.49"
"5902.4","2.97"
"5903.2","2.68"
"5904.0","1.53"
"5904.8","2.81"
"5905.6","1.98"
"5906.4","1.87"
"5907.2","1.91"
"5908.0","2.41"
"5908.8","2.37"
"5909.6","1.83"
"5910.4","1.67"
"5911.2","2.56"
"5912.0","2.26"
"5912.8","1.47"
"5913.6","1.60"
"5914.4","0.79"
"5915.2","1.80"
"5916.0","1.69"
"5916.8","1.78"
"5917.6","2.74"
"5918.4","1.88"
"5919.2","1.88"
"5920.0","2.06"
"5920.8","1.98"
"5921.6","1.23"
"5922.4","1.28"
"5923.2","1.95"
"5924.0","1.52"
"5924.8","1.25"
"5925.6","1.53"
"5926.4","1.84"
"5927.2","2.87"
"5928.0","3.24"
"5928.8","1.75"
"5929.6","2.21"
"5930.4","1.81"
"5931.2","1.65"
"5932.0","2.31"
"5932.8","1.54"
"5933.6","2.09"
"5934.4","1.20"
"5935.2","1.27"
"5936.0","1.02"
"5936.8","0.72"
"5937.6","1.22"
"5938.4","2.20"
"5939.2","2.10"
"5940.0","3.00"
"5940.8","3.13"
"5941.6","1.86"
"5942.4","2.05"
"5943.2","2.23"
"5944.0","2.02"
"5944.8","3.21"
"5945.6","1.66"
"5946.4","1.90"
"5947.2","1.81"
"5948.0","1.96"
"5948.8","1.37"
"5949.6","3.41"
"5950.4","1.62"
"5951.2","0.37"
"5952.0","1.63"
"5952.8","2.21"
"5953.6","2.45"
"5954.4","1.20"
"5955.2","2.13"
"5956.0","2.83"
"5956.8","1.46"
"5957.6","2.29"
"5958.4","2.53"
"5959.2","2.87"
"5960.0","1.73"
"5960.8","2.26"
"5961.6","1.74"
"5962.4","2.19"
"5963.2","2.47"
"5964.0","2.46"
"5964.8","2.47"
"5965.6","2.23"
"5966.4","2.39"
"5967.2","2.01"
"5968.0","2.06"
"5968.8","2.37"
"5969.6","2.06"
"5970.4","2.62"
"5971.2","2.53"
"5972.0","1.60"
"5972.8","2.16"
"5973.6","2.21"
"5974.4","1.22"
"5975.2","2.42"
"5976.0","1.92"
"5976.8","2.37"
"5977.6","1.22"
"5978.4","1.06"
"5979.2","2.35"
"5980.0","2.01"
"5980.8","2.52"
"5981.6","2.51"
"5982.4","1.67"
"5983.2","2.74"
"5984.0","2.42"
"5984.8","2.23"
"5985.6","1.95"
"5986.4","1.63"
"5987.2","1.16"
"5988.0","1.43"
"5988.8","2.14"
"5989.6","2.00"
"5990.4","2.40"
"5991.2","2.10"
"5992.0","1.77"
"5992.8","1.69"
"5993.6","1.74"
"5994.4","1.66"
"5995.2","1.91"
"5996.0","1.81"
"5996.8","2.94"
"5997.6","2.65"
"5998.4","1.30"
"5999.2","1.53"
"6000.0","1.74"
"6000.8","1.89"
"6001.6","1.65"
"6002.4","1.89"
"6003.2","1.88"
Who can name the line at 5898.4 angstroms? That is [O III] 5007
